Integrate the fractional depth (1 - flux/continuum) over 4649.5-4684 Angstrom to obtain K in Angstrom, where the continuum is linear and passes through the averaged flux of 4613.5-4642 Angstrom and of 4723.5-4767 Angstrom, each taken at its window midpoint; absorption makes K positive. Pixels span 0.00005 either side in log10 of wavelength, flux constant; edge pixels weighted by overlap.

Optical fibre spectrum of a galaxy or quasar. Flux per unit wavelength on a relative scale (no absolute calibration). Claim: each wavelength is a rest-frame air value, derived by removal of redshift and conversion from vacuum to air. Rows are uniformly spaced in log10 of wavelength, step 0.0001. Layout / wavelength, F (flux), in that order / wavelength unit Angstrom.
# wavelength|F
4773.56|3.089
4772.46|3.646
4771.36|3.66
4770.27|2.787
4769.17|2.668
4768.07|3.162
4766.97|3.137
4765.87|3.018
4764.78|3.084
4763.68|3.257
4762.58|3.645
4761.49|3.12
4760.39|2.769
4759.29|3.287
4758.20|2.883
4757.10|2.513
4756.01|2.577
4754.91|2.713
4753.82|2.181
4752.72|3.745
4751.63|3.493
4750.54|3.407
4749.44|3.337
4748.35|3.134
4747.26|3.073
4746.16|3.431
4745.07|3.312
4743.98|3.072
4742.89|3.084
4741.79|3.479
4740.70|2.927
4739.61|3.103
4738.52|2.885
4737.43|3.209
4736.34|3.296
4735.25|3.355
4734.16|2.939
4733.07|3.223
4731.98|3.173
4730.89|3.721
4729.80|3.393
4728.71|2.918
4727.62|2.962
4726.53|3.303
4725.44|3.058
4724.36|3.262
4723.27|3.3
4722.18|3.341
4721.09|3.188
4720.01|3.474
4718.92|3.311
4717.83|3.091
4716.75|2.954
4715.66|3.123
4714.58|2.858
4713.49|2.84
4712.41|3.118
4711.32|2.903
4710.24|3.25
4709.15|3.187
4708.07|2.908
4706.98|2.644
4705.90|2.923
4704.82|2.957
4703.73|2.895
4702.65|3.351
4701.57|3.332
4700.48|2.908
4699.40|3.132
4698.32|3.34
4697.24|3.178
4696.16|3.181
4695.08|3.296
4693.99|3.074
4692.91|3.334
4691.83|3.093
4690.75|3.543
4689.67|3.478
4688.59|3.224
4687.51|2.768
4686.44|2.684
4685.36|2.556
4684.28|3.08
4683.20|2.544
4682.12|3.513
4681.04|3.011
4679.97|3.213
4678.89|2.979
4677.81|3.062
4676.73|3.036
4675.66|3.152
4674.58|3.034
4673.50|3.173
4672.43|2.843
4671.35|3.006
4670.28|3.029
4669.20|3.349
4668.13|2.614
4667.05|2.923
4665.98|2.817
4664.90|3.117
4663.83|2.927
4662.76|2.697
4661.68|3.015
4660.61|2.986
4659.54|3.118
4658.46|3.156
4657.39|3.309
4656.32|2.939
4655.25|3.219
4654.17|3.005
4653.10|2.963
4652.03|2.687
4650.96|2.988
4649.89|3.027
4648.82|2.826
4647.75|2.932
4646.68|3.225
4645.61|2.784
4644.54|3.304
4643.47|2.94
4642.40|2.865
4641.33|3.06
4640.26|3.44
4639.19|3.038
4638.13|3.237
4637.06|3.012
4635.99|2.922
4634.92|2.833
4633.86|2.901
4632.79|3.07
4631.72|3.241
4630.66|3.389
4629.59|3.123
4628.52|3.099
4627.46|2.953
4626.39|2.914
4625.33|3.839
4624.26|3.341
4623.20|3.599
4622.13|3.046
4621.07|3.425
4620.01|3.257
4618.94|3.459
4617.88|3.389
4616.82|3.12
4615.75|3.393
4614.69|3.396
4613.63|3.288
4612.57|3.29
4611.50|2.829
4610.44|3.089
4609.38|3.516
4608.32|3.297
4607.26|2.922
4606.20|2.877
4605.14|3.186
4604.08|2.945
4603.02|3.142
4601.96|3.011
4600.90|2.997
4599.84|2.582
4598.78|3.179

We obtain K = 1.9 Angstrom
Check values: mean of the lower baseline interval 3.21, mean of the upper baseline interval 3.14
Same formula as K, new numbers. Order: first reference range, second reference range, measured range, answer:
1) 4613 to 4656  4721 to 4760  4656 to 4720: 1.7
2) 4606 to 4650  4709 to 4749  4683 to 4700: 0.3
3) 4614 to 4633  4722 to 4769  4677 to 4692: 0.7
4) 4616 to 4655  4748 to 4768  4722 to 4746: -0.9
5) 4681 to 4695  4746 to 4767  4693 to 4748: -1.2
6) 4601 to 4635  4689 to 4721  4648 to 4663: 0.8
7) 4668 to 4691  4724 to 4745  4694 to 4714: 0.2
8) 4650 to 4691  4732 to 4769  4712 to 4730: -0.4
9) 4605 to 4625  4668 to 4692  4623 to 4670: 1.5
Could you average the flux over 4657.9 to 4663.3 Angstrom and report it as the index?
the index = 3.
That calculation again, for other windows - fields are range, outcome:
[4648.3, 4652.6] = 2.89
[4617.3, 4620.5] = 3.37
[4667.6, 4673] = 2.97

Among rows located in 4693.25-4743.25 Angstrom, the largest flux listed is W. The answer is 3.721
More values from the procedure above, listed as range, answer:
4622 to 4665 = 3.839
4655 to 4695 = 3.543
